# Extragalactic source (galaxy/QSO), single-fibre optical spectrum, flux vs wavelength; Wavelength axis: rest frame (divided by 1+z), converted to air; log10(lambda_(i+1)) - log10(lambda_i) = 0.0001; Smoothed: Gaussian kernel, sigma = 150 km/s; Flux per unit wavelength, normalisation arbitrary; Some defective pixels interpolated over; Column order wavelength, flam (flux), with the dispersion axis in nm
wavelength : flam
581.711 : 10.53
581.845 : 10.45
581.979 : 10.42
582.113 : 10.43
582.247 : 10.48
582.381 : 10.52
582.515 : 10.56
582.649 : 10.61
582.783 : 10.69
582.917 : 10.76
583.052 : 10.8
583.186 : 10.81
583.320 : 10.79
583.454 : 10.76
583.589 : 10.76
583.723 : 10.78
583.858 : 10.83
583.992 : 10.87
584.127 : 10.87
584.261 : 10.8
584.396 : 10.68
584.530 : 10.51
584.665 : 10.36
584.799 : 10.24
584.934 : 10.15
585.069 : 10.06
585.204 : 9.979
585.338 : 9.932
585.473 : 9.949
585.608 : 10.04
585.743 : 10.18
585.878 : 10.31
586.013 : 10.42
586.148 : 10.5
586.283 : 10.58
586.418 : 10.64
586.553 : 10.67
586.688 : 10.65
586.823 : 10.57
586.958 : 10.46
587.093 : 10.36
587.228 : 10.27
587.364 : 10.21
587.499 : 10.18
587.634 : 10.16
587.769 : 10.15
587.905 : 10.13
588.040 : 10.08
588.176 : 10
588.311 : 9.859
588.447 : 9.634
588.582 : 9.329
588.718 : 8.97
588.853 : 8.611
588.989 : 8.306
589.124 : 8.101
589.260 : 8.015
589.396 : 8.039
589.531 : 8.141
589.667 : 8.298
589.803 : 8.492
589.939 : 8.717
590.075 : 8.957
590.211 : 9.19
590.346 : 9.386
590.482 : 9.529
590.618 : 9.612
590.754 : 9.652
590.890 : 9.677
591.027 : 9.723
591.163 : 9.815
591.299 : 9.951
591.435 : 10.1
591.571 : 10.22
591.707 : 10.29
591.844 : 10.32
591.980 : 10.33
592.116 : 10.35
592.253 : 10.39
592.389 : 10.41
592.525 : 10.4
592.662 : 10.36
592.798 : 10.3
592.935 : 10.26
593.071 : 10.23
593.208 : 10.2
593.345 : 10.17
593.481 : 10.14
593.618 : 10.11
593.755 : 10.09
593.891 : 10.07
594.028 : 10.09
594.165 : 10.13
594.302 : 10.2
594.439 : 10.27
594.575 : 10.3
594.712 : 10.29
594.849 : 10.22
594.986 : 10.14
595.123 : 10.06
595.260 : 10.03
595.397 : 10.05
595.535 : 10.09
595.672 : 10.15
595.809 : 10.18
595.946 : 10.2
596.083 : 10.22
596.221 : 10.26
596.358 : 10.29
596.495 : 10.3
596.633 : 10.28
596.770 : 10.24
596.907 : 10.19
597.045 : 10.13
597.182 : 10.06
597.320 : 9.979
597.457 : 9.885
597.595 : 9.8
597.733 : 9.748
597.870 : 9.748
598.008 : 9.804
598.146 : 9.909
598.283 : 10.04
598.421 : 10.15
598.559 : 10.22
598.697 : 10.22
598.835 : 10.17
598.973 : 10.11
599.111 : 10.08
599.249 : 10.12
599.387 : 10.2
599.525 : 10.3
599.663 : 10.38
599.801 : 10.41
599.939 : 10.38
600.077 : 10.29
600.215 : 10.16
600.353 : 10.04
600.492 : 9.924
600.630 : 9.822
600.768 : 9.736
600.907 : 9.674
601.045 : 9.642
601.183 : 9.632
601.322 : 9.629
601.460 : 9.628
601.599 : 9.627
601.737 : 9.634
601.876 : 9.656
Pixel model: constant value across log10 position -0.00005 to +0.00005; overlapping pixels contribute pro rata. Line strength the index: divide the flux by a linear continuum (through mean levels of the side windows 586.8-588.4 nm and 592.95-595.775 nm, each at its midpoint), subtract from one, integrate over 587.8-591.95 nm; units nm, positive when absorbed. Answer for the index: 0.347 nm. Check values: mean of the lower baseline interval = 10.2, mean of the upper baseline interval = 10.2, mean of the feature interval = 9.32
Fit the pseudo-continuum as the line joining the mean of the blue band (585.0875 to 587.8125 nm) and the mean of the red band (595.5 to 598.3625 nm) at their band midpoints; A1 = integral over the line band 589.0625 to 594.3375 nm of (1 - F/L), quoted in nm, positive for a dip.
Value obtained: 0.25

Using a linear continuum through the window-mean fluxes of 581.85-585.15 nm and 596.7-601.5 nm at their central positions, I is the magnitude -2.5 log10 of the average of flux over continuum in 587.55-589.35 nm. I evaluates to 0.12 mag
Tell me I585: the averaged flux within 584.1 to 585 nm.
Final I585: 10.5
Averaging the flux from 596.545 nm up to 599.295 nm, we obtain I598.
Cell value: 10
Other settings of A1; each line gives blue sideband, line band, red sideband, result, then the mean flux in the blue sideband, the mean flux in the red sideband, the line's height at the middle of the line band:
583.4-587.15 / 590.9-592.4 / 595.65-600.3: 0.02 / 10.5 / 10.1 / 10.3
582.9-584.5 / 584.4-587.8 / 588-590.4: -0.13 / 10.8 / 8.88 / 9.95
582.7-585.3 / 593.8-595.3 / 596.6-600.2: 0.01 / 10.6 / 10.1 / 10.2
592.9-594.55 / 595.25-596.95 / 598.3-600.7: 0.00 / 10.2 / 10.2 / 10.2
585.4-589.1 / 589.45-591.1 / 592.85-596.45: 0.16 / 10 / 10.2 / 10.1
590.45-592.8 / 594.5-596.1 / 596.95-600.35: -0.01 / 10.1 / 10.1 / 10.1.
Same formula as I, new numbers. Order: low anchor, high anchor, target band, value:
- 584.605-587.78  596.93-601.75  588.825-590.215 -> 0.21 mag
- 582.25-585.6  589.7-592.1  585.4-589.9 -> 0.04 mag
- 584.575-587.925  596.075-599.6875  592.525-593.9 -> 0.00 mag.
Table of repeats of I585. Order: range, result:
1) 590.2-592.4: 9.95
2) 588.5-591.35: 8.98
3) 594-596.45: 10.2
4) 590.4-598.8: 10.1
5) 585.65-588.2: 10.3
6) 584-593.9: 9.91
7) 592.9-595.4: 10.2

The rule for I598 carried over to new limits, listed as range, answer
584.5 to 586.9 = 10.3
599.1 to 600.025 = 10.3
